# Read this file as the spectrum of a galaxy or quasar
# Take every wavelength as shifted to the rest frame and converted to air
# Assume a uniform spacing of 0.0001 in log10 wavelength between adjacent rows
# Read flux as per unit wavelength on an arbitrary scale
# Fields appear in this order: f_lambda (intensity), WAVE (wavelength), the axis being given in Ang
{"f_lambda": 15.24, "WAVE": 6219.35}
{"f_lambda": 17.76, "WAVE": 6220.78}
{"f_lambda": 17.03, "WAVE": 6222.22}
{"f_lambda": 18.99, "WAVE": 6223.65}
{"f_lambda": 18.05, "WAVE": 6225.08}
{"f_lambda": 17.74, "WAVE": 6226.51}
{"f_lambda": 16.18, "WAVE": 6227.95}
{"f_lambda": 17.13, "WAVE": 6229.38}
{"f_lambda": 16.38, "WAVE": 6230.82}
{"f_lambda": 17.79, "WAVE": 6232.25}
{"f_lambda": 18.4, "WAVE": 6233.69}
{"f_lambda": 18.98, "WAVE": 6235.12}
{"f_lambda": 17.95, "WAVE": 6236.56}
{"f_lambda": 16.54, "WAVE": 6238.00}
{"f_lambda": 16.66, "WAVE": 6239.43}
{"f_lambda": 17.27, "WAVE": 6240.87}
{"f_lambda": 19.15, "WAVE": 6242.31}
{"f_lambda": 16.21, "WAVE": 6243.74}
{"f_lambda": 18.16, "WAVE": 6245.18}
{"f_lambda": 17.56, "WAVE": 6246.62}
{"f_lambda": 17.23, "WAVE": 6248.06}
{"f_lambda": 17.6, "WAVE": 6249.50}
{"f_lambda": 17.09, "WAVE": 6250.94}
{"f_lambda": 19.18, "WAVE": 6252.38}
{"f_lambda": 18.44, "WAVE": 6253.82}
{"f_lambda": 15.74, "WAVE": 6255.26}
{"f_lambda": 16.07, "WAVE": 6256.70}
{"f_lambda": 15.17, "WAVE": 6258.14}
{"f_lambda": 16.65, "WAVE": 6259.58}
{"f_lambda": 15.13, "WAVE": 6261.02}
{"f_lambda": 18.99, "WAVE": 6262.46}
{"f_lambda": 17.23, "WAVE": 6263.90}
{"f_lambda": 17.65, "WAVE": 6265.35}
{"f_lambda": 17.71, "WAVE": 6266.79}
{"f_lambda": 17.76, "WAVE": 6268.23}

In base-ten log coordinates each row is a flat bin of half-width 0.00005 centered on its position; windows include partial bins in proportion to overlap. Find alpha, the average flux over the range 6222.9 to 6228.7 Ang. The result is 17.8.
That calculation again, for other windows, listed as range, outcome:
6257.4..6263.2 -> 16.5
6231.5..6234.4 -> 18.1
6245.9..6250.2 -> 17.4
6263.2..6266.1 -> 17.4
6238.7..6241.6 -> 17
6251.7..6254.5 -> 18.8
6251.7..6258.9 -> 16.9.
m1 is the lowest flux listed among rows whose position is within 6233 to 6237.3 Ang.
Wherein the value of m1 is 17.95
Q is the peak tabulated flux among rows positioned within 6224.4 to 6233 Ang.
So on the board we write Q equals 18.05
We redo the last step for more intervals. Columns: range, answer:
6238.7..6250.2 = 19.15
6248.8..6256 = 19.18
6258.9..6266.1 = 18.99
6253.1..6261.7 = 18.44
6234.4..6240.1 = 18.98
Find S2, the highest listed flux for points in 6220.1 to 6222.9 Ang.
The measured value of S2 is 17.76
